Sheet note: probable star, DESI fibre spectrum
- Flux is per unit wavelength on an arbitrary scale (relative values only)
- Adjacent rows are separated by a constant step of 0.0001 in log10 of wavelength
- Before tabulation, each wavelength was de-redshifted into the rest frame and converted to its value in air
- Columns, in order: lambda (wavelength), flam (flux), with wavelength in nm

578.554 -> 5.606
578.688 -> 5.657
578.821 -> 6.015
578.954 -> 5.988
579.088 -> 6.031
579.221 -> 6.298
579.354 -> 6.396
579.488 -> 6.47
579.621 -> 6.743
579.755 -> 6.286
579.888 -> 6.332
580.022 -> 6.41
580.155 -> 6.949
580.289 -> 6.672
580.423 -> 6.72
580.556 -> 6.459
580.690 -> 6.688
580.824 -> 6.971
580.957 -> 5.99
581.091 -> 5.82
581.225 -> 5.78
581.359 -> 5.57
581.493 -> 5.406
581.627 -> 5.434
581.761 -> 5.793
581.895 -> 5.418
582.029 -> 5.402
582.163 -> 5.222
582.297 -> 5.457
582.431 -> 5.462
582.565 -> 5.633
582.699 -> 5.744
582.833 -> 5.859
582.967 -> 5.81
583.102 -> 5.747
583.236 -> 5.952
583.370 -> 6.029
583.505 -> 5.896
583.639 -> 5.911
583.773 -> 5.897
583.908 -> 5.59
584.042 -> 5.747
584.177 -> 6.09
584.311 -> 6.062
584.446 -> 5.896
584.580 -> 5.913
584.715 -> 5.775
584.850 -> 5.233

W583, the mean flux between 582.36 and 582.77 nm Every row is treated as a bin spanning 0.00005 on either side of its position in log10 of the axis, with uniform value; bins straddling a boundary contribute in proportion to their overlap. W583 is 5.62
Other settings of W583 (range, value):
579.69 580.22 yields 6.5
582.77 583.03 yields 5.84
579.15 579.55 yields 6.39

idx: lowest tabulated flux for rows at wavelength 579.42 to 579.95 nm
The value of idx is 6.286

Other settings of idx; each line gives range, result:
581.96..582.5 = 5.222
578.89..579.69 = 5.988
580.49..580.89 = 6.459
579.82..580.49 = 6.332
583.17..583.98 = 5.59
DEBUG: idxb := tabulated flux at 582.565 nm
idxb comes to 5.633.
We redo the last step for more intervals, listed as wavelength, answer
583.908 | 5.59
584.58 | 5.913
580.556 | 6.459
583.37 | 6.029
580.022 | 6.41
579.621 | 6.743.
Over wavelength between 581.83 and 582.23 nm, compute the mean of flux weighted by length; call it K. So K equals 5.35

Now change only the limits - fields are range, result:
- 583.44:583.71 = 5.92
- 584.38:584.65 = 5.91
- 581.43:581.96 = 5.51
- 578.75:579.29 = 6.09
